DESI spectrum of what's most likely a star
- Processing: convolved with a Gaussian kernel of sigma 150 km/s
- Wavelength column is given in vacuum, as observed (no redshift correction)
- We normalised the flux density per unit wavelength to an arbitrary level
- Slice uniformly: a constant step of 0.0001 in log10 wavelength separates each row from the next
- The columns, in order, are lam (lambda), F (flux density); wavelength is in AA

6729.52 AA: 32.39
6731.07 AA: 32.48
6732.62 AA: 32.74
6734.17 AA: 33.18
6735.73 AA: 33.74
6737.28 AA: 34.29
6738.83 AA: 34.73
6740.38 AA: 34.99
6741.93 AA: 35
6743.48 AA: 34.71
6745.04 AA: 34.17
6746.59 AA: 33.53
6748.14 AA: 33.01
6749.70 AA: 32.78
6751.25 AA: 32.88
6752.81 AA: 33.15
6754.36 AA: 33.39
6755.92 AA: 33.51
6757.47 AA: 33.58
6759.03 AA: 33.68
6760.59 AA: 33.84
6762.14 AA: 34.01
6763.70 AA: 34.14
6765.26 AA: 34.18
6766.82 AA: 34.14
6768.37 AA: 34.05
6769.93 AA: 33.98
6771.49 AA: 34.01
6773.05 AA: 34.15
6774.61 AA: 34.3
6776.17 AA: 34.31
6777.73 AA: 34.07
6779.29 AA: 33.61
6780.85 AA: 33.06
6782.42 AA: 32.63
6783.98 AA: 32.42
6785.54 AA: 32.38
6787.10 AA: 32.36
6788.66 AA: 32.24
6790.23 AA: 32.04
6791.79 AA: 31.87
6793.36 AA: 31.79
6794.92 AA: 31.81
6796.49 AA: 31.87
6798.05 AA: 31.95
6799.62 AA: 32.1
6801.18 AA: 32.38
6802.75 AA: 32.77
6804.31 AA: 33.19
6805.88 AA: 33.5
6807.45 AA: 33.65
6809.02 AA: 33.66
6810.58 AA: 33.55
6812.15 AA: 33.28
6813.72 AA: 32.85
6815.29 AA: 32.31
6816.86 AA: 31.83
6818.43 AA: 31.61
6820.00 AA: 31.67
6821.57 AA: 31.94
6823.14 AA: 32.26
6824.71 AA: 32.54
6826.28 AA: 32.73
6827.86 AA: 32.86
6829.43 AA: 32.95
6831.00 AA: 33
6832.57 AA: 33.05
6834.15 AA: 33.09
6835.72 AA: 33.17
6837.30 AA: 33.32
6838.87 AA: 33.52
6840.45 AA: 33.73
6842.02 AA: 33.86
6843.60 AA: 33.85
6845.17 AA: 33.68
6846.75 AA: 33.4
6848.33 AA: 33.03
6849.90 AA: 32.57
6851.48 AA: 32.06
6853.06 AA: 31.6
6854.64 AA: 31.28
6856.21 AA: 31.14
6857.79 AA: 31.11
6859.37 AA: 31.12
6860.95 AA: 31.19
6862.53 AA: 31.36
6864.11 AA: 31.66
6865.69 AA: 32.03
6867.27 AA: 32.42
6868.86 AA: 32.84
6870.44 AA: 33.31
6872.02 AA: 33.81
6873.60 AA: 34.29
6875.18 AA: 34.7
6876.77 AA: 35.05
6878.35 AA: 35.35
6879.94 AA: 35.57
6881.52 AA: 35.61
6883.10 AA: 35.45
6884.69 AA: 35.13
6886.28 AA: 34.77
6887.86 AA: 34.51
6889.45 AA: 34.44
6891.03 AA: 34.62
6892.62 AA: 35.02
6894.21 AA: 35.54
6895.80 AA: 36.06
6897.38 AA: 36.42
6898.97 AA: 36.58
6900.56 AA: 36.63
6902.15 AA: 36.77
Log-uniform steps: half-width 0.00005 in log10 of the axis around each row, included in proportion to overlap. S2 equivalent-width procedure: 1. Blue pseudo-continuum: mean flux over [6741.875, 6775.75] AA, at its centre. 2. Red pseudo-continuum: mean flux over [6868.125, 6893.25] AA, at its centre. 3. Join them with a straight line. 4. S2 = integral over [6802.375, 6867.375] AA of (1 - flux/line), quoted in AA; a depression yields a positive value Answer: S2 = 3.28 AA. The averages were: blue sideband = 33.8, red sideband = 34.7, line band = 32.6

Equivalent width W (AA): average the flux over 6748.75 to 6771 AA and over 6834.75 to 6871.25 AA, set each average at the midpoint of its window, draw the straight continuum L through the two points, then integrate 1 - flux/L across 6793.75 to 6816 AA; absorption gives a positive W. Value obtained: 0.2 AA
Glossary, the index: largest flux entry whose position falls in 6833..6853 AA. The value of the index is 33.86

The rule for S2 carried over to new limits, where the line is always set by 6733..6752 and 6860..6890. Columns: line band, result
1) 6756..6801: 1.0 AA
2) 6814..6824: 0.6 AA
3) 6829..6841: 0.2 AA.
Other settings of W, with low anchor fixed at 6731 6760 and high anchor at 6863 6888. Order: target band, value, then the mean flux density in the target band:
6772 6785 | 0.1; 33.5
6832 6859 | 1.0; 32.8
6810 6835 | 1.0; 32.6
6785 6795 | 0.5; 32.1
